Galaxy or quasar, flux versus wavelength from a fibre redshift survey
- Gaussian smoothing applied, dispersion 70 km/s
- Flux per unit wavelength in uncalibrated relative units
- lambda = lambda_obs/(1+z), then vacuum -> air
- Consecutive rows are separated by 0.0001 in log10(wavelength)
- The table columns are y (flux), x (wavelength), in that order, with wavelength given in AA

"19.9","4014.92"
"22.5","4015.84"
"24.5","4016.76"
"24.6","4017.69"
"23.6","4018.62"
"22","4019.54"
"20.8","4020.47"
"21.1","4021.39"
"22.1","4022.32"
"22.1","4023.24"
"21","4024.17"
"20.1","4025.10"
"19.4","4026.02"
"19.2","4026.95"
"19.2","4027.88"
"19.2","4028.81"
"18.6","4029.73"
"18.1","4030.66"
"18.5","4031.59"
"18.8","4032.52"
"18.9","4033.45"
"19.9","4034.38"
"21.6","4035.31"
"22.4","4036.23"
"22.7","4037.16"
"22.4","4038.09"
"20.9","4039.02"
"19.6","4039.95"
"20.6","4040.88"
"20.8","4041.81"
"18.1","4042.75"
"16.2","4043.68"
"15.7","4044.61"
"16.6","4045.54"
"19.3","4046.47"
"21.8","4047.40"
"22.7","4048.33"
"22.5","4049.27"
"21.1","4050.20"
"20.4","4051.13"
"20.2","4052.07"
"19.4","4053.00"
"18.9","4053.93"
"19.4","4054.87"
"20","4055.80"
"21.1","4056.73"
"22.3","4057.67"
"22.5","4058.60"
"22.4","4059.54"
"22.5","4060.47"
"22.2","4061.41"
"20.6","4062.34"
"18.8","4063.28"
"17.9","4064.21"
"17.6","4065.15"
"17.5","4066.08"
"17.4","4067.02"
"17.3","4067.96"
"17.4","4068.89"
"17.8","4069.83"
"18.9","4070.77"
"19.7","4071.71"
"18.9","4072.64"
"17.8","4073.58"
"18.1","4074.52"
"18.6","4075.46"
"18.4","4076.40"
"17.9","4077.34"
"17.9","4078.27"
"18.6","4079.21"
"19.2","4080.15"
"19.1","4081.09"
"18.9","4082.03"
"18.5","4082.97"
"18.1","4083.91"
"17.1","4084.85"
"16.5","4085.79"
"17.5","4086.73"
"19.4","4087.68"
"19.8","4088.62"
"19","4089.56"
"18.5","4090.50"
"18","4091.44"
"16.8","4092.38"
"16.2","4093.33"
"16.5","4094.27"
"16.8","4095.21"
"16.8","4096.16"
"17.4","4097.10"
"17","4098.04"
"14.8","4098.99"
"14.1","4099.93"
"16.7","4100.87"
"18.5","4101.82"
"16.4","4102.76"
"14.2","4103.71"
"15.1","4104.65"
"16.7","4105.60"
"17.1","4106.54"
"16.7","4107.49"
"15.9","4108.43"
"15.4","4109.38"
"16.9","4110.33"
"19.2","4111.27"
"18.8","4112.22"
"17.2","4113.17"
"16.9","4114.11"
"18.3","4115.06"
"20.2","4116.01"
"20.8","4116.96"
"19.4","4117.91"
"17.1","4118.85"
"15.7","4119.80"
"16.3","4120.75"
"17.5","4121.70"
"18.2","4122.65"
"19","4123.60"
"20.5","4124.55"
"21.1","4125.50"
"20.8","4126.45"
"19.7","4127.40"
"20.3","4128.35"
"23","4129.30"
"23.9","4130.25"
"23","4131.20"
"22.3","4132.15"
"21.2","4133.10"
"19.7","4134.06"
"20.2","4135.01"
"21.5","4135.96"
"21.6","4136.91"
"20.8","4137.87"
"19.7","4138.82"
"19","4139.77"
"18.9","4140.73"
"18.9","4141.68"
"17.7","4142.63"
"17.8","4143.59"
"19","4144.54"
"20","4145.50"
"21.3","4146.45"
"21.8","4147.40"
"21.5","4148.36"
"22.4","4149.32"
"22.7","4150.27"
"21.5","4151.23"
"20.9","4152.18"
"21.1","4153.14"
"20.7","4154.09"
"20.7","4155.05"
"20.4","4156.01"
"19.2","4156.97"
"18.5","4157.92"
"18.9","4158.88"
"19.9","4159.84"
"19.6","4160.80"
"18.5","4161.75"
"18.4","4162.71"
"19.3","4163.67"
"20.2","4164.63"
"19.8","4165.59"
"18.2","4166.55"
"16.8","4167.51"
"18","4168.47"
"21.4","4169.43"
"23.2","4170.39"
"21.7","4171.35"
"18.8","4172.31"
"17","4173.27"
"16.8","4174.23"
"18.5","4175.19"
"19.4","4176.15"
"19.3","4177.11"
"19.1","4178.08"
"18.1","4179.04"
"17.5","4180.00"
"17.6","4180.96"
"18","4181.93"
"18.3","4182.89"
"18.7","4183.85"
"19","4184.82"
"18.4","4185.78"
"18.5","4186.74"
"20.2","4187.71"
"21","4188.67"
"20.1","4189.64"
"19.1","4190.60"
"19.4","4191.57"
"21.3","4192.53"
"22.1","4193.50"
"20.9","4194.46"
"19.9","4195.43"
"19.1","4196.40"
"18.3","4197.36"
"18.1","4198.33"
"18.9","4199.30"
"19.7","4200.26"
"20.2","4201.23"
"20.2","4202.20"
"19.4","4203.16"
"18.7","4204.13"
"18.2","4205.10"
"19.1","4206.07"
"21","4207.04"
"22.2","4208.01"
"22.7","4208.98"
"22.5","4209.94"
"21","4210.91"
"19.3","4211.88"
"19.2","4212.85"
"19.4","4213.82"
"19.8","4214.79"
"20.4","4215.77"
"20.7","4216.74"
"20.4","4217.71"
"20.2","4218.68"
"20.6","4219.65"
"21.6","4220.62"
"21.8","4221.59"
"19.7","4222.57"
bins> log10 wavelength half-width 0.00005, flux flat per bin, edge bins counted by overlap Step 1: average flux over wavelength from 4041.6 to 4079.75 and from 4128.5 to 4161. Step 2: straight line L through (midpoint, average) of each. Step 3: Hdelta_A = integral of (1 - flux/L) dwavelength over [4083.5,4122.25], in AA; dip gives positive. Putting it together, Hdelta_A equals 5.2 AA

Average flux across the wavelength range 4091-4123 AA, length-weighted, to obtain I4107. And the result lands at 17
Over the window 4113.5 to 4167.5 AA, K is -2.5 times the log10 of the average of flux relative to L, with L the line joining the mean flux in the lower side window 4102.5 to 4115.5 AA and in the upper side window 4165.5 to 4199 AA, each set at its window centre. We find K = -0.12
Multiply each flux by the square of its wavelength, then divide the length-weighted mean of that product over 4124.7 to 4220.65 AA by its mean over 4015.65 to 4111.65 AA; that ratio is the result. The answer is 1.1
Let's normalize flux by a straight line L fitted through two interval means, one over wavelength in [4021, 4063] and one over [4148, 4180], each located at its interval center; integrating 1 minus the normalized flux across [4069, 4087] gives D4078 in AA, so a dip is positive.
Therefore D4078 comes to 1.6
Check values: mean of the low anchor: 20.3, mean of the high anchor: 19.7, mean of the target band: 18.3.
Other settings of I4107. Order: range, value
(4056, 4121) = 18.1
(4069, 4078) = 18.4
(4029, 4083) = 19.5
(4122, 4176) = 20.1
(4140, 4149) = 19.7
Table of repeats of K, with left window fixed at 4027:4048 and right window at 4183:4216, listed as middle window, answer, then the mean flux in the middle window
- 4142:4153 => -0.045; 20.6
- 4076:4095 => 0.090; 18.1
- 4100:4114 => 0.178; 16.7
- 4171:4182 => 0.077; 18.5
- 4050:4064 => -0.061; 20.7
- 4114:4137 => -0.012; 19.9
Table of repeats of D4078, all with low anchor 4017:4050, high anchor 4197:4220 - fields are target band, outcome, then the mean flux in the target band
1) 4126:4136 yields -0.6 AA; 21.4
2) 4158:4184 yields 1.5 AA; 18.9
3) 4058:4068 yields 0.2 AA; 19.8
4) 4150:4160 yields -0.1 AA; 20.4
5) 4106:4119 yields 1.5 AA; 17.9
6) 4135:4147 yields 0.3 AA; 19.7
